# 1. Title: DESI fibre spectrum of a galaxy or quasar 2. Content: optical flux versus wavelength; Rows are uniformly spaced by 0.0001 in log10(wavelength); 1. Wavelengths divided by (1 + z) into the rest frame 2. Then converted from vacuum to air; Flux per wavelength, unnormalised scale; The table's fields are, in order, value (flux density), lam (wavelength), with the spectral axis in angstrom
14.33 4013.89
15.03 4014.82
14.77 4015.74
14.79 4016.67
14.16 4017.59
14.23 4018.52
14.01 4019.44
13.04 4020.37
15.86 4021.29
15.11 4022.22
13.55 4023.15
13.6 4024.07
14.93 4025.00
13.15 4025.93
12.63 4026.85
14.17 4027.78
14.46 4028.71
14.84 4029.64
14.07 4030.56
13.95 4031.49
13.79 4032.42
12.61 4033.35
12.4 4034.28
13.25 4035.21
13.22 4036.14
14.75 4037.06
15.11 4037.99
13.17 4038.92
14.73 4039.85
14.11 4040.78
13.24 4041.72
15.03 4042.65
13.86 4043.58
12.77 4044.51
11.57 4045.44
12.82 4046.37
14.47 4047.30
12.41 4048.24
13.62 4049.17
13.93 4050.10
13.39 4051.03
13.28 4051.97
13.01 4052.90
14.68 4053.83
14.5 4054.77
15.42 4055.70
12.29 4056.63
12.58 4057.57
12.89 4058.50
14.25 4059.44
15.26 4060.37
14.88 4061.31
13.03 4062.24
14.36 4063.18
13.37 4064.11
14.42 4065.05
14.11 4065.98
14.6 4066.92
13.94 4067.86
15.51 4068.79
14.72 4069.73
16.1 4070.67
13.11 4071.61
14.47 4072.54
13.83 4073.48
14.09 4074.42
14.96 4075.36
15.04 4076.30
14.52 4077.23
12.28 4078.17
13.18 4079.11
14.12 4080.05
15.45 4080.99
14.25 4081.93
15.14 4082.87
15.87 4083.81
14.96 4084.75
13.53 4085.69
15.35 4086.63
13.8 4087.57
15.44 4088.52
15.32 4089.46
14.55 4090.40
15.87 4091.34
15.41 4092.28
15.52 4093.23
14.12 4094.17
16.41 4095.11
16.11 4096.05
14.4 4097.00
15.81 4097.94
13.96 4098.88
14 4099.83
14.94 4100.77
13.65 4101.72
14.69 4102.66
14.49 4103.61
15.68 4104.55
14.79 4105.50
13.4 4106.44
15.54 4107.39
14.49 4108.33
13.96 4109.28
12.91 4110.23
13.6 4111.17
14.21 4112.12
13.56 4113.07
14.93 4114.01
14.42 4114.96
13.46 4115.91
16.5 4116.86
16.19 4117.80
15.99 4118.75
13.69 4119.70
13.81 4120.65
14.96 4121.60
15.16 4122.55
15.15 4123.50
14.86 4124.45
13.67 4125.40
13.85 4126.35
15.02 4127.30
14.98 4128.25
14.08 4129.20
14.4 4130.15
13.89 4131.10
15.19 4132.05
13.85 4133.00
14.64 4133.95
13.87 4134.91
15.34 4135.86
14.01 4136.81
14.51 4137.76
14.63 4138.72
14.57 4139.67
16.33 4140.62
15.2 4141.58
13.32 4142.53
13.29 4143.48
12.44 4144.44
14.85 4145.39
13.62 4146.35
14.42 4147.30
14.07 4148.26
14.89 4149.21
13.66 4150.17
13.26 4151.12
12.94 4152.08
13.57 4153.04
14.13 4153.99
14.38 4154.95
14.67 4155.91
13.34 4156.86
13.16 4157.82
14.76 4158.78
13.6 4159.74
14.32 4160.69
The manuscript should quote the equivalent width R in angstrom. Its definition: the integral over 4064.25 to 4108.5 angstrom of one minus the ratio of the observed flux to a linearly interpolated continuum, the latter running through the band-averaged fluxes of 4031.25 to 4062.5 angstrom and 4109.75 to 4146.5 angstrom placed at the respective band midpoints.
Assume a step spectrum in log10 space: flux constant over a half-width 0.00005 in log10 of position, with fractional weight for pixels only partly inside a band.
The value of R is -2.0 angstrom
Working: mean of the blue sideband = 13.7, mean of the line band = 14.7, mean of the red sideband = 14.4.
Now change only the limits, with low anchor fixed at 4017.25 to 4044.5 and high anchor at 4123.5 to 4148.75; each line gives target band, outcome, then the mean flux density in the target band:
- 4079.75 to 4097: -1.1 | 15.1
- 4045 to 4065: 0.6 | 13.6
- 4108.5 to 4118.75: -0.1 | 14.5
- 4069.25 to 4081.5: -0.2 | 14.3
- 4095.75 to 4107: -0.3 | 14.6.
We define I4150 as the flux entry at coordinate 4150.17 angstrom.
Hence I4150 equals 13.66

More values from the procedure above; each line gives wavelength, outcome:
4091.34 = 15.87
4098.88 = 13.96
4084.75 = 14.96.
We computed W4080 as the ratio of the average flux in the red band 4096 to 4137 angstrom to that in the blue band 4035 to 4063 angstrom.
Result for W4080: 1.06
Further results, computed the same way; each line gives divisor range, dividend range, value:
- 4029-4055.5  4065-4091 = 1.06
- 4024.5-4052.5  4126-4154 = 1.04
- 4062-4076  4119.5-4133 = 1.01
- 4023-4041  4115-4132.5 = 1.06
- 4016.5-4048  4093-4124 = 1.06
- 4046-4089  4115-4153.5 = 1.02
